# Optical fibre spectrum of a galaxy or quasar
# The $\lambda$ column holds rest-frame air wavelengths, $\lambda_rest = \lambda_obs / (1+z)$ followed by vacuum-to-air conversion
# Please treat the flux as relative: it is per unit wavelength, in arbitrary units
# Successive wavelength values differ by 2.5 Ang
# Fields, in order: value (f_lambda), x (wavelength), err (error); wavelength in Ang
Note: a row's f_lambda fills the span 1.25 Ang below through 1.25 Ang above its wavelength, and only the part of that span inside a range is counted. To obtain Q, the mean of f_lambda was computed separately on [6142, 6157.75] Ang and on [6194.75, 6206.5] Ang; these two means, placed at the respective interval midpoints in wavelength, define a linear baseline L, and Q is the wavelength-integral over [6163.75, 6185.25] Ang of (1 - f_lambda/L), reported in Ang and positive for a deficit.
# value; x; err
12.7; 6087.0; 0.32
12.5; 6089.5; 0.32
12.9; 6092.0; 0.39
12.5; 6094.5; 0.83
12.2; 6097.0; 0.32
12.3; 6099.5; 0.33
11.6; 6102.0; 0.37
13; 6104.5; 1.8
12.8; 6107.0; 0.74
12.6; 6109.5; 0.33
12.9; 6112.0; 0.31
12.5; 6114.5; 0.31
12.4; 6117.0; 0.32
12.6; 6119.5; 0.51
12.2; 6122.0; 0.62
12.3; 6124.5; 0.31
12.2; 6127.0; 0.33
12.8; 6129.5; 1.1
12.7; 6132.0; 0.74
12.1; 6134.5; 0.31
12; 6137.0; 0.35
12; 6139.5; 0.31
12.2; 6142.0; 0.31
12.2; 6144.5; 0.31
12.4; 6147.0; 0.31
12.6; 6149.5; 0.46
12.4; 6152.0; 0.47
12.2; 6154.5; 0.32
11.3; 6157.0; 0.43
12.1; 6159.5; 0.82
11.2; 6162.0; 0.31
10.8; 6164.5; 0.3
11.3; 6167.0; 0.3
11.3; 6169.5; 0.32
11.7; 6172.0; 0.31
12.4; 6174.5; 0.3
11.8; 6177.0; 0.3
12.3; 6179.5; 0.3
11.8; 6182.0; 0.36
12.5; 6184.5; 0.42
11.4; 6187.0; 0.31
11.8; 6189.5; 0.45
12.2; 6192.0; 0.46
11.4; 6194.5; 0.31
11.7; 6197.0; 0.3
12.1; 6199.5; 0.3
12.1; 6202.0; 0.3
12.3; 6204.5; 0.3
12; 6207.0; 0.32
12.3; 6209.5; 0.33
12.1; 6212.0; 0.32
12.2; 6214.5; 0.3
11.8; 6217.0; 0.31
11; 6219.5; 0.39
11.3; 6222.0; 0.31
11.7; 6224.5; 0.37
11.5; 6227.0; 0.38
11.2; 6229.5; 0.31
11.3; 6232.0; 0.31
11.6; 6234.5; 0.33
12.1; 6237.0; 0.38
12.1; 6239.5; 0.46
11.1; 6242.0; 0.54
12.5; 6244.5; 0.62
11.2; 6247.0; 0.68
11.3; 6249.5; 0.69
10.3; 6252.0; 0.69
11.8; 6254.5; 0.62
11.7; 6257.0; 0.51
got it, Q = 0.6 Ang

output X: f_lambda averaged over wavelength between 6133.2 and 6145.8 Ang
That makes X 12.1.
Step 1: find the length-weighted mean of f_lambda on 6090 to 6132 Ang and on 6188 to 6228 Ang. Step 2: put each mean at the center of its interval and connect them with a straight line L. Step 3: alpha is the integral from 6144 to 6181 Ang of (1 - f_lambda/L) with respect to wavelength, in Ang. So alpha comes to 0.9 Ang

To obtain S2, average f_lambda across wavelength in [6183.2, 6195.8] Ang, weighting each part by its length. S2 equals 11.9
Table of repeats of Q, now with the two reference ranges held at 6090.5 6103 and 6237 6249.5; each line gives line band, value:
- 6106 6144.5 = -0.7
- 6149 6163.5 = 0.2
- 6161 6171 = 0.7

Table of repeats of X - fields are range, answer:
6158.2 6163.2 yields 11.7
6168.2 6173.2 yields 11.5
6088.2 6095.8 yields 12.6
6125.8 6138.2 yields 12.4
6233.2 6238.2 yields 11.8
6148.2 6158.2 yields 12.1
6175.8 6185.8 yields 12.1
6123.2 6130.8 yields 12.4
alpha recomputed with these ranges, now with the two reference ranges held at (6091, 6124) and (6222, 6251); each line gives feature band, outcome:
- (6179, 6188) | -0.03 Ang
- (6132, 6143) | 0.12 Ang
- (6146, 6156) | -0.16 Ang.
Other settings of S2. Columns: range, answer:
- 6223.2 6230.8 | 11.5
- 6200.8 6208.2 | 12.1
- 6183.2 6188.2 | 12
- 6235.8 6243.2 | 11.8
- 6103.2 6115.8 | 12.8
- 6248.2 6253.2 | 10.8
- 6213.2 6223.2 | 11.6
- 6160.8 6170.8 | 11.2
